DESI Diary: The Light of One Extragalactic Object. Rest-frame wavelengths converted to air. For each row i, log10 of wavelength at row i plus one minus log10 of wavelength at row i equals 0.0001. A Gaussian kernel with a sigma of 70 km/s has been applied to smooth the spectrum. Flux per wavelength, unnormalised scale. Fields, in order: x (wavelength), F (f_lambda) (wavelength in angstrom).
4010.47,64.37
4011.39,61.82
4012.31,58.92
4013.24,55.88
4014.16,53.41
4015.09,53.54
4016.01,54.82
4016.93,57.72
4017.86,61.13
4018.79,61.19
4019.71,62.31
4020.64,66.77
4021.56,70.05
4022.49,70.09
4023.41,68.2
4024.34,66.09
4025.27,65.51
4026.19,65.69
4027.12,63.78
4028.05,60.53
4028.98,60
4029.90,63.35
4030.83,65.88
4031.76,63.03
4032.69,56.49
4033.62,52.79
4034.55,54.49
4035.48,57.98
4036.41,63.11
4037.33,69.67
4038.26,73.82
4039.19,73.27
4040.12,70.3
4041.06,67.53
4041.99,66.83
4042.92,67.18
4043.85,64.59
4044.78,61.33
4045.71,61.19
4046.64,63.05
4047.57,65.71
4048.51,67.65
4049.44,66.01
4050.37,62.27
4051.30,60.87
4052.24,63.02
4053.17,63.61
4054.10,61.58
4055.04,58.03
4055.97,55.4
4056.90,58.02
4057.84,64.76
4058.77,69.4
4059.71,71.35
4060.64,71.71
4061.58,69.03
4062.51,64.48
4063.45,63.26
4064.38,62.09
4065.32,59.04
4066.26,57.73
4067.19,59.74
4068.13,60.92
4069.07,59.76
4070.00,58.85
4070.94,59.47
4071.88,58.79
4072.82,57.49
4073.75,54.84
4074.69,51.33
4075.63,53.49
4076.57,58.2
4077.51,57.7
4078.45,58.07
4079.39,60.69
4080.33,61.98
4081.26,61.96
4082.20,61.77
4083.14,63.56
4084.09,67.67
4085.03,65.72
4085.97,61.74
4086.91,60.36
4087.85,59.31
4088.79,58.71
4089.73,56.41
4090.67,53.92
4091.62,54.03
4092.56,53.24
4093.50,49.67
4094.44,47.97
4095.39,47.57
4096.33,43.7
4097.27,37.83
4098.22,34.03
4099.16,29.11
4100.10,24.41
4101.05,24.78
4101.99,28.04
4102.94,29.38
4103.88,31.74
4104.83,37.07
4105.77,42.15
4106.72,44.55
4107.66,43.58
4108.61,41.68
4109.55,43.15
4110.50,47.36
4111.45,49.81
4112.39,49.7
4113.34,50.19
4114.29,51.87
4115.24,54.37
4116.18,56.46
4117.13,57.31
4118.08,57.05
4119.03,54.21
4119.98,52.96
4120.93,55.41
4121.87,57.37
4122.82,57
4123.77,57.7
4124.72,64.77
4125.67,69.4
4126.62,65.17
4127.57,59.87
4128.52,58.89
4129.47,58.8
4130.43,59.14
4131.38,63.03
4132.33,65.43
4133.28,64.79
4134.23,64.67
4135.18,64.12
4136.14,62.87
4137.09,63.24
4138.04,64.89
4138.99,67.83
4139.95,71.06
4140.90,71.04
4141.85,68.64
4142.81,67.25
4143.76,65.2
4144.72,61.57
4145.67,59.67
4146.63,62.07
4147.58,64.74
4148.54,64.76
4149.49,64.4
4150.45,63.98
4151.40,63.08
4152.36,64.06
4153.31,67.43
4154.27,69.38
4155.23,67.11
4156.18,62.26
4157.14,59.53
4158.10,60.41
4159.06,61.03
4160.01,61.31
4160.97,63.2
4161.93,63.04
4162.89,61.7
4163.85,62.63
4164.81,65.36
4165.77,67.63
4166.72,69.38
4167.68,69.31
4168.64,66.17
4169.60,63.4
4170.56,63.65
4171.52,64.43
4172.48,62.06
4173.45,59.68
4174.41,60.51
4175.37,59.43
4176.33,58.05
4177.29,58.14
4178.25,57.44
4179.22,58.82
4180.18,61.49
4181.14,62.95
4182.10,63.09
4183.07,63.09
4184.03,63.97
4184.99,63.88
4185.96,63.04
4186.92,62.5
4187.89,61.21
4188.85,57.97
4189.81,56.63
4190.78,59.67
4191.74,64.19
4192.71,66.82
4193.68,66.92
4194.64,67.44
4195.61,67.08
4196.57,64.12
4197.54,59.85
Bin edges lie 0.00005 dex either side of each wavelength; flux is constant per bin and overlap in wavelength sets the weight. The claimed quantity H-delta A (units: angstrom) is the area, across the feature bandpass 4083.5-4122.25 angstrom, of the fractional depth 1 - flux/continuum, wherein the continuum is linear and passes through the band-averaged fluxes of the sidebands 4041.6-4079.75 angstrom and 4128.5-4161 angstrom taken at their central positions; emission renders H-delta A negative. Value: 9.2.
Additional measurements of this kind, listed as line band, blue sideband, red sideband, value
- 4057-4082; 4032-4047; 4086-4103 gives -3.5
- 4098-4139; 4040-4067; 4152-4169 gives 8.0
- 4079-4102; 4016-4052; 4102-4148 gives 3.2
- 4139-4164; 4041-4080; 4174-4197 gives -1.0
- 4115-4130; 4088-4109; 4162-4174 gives -2.7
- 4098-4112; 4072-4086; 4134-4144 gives 5.8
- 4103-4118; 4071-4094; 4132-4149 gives 3.7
